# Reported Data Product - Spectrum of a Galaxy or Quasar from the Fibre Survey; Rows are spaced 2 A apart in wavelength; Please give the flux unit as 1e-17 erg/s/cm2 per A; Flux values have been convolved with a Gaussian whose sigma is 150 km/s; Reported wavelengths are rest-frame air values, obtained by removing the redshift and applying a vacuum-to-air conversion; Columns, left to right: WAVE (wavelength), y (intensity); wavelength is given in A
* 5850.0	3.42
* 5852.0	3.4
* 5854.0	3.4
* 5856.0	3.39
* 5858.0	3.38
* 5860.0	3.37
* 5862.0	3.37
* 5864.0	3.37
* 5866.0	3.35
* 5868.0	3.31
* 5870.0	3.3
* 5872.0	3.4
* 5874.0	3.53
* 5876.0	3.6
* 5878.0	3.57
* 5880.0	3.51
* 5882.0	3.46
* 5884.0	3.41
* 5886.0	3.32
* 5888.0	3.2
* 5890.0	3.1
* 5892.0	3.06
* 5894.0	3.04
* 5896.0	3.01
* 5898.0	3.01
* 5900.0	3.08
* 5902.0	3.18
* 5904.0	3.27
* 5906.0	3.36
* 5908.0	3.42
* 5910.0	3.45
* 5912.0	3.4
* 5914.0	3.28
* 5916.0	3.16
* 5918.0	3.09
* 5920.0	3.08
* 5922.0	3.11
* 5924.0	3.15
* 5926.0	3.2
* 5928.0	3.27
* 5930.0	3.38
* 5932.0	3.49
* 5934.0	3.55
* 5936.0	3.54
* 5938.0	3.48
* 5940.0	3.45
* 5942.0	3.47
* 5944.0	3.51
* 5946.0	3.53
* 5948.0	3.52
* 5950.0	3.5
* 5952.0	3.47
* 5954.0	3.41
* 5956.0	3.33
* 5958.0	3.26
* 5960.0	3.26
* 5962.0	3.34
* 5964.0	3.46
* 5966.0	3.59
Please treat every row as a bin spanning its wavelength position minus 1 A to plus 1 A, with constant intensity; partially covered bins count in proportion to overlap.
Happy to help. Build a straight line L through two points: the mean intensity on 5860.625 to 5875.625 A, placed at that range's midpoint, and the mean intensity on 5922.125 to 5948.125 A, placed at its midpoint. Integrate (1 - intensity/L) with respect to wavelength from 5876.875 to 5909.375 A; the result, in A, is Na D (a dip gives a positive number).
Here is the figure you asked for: 1.4 A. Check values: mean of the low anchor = 3.38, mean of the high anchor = 3.41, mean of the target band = 3.25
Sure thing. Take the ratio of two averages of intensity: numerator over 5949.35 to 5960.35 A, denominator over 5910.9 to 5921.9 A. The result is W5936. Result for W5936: 1.06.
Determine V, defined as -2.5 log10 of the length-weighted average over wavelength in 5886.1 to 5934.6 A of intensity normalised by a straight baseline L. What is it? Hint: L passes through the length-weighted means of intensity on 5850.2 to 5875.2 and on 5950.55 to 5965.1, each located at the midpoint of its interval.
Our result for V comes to 0.05 mag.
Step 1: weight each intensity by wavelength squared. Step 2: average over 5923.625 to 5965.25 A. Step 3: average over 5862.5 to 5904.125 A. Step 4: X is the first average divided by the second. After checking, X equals 1.1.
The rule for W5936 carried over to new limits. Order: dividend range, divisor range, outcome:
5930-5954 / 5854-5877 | 1.03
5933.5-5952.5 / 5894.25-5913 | 1.08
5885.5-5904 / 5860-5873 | 0.93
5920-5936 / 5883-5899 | 1.05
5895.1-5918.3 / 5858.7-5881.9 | 0.94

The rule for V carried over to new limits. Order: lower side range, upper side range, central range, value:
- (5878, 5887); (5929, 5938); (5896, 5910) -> 0.08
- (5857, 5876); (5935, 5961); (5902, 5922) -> 0.05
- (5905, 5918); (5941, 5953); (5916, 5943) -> 0.03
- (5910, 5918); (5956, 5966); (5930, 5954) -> -0.05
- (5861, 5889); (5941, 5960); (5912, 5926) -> 0.08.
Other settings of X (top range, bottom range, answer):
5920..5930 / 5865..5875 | 0.96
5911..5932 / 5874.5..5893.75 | 0.97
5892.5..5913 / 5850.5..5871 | 0.97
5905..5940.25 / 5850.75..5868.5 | 1.01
